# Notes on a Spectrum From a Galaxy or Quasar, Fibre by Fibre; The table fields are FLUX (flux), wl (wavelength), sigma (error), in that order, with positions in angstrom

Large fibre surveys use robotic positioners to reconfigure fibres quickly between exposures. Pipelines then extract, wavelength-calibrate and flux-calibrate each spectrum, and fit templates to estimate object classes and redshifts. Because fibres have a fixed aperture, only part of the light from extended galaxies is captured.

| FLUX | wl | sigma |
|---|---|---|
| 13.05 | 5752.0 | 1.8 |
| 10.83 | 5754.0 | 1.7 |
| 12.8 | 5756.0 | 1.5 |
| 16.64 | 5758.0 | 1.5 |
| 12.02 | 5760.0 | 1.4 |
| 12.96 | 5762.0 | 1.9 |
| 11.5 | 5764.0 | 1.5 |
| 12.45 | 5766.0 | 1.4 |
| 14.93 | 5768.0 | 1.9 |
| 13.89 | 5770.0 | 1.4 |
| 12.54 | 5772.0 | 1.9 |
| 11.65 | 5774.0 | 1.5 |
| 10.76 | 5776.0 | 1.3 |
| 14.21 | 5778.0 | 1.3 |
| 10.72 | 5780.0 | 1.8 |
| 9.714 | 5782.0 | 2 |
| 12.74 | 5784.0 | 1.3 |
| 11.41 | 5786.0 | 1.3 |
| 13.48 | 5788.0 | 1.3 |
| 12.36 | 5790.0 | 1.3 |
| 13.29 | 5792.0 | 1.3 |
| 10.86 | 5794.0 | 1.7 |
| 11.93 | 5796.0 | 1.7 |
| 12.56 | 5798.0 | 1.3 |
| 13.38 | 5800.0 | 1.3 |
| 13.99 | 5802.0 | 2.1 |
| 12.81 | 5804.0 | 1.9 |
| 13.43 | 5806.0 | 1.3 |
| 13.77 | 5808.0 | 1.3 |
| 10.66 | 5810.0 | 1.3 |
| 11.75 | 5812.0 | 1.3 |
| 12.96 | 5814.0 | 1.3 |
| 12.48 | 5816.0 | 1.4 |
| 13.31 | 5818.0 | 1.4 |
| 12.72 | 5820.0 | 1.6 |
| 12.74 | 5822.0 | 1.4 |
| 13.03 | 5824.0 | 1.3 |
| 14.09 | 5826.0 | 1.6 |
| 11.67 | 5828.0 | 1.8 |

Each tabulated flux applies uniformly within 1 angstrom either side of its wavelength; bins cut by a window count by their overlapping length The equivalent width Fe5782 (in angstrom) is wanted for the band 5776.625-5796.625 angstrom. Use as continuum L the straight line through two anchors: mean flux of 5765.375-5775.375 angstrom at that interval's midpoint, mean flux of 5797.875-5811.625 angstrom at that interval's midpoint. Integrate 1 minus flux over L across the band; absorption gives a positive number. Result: 1.43 angstrom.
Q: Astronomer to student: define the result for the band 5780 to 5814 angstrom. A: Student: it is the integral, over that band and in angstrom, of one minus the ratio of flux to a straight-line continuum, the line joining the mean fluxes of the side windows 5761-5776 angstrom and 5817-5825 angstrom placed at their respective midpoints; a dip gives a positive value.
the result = 1.3 angstrom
